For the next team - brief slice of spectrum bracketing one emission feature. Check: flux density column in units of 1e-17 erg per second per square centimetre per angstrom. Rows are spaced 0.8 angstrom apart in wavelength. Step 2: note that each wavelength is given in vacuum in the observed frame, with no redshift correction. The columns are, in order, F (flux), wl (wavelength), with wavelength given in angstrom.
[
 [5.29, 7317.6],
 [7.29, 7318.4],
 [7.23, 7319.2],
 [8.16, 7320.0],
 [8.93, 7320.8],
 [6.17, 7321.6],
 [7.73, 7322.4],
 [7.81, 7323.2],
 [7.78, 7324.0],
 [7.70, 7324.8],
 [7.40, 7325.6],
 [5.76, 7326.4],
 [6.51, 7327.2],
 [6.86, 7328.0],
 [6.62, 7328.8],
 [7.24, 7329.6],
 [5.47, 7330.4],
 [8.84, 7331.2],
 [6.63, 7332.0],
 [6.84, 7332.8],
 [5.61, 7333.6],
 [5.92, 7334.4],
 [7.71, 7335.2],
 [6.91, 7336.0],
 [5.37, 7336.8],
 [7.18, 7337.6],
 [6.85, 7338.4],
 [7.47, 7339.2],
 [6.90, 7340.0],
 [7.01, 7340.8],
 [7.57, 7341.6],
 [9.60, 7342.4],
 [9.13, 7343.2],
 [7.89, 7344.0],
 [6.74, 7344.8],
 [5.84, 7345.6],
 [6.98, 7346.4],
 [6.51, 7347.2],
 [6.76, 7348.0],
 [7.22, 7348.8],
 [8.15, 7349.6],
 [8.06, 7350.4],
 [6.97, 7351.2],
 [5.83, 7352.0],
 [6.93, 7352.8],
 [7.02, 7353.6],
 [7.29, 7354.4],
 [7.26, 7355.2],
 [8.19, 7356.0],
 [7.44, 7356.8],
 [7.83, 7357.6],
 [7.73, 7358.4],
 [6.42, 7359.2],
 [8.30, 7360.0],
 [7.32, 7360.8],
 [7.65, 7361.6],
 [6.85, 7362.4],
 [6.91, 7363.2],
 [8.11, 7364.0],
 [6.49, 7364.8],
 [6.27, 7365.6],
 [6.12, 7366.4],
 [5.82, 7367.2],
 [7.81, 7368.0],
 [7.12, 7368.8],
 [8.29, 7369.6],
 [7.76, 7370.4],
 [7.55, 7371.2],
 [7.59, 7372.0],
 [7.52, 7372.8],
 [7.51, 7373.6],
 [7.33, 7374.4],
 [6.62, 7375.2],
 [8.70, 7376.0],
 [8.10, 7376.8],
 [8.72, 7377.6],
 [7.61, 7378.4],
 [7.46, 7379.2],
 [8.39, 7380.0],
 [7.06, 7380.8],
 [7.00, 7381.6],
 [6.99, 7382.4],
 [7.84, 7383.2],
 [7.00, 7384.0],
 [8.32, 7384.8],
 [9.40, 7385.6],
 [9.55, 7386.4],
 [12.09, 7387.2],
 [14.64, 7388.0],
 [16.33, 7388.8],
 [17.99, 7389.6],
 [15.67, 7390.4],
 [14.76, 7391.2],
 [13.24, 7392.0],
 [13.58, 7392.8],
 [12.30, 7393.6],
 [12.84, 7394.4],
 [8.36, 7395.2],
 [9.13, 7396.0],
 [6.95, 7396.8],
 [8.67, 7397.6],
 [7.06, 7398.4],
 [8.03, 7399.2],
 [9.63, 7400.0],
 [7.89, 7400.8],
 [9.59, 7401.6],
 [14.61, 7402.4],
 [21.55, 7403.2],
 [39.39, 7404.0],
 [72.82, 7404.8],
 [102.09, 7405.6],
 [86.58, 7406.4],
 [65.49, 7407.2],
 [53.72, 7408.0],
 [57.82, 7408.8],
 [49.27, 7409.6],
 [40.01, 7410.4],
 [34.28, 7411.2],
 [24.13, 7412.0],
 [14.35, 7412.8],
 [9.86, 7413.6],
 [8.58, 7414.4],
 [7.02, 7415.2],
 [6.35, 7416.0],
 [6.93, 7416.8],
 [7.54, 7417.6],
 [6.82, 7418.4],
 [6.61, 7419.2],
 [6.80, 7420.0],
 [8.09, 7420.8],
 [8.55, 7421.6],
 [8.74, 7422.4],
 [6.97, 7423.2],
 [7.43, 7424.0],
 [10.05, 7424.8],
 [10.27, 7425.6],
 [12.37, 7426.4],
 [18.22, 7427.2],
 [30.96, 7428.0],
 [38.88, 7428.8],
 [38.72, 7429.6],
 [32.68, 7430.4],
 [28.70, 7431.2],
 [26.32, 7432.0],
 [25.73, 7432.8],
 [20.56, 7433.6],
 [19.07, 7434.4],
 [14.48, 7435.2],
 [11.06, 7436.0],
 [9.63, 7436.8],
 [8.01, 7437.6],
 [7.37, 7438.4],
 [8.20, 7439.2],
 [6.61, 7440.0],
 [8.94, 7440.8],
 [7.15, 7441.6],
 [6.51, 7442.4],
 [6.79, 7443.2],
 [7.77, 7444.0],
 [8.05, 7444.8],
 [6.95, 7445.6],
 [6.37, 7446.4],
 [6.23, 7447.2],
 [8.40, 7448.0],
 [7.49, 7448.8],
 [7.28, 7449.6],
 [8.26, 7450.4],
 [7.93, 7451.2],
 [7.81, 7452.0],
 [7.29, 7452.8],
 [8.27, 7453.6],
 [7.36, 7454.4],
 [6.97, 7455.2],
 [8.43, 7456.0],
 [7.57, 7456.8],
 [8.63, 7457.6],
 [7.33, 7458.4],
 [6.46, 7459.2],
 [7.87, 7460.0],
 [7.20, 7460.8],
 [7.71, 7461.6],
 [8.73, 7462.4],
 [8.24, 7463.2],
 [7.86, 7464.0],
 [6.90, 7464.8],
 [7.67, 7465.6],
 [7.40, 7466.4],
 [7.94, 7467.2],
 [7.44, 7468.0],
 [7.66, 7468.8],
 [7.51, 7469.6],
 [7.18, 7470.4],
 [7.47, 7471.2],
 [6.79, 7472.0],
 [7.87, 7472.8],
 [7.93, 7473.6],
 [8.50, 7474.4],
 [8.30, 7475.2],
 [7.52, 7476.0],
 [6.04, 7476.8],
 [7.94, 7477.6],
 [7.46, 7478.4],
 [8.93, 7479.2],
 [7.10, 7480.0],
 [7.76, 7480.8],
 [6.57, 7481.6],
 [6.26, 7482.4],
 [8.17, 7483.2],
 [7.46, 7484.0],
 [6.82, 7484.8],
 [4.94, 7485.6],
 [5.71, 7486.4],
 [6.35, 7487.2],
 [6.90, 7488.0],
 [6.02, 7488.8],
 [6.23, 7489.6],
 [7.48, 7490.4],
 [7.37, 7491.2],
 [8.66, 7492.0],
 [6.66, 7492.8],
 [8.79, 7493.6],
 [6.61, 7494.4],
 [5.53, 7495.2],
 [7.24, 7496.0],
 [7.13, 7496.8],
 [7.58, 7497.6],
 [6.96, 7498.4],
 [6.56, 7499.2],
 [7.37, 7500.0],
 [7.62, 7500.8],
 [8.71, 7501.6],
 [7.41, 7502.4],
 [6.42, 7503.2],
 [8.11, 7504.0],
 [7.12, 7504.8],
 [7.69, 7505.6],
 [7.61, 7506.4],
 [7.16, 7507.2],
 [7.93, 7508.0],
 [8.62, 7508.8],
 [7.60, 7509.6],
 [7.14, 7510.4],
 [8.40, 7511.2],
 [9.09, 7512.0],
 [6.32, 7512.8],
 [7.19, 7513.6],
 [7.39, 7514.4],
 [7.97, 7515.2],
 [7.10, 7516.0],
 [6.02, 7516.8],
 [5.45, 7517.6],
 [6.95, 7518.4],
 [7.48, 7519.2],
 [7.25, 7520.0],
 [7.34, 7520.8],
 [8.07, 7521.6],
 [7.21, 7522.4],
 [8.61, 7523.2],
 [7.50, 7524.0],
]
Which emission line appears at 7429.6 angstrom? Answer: [N II]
